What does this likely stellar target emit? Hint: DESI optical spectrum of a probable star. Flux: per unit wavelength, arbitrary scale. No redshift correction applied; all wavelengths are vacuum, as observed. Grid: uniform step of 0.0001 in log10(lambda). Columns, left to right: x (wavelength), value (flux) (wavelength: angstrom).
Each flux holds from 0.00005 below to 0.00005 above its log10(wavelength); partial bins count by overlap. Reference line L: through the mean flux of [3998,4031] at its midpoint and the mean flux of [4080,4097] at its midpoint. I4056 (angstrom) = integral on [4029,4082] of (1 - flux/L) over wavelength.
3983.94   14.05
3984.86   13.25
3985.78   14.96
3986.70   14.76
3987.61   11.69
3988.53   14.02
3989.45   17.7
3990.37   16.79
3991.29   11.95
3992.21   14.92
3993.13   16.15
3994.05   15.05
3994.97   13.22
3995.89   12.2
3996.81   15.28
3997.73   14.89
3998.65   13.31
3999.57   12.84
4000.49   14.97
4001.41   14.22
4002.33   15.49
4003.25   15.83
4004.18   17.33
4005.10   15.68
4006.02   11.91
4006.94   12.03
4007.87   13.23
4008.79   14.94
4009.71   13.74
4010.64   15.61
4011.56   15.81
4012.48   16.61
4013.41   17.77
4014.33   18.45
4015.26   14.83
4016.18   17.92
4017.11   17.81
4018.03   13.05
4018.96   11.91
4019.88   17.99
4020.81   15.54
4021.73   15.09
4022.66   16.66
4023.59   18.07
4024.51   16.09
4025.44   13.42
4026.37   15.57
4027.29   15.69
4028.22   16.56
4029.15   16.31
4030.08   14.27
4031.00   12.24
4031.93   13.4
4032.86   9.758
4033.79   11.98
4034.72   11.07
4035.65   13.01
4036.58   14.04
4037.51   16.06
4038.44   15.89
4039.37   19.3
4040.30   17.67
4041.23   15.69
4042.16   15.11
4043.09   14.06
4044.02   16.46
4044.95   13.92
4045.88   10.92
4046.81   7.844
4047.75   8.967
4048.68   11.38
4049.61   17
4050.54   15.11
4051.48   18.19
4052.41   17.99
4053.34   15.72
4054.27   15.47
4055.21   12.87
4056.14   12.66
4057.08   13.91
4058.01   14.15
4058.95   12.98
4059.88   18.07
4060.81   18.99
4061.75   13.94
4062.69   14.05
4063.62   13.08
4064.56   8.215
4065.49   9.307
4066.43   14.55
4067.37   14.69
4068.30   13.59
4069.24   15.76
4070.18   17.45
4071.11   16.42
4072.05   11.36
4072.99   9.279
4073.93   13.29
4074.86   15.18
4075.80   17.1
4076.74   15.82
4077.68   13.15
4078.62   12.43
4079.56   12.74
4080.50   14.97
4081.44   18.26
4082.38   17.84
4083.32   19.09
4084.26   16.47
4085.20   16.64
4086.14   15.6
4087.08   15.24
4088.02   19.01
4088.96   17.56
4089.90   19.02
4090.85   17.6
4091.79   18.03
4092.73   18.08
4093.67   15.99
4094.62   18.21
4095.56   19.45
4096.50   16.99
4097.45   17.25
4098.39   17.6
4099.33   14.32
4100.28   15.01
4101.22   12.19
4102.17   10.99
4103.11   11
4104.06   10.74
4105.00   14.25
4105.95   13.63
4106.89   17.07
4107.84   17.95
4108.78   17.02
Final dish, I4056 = 7.5 angstrom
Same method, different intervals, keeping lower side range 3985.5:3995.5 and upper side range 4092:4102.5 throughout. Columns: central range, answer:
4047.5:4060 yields 0.73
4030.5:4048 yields 1.95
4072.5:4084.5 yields 0.64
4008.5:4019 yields -0.64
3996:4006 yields 0.02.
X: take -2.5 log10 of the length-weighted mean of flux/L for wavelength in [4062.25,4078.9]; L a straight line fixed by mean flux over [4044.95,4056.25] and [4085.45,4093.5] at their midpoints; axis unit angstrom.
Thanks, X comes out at 0.15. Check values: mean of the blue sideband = 13.7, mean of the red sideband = 17.4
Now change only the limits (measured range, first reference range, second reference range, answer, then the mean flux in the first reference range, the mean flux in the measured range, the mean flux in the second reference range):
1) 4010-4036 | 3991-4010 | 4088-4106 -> -0.03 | 14.3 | 15.1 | 15.8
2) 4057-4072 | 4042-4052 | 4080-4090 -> 0.07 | 13.5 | 14.3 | 17.2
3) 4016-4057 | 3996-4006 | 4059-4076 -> -0.02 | 14.8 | 14.6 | 14.1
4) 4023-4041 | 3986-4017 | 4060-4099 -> 0.03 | 14.9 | 14.8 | 15.6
